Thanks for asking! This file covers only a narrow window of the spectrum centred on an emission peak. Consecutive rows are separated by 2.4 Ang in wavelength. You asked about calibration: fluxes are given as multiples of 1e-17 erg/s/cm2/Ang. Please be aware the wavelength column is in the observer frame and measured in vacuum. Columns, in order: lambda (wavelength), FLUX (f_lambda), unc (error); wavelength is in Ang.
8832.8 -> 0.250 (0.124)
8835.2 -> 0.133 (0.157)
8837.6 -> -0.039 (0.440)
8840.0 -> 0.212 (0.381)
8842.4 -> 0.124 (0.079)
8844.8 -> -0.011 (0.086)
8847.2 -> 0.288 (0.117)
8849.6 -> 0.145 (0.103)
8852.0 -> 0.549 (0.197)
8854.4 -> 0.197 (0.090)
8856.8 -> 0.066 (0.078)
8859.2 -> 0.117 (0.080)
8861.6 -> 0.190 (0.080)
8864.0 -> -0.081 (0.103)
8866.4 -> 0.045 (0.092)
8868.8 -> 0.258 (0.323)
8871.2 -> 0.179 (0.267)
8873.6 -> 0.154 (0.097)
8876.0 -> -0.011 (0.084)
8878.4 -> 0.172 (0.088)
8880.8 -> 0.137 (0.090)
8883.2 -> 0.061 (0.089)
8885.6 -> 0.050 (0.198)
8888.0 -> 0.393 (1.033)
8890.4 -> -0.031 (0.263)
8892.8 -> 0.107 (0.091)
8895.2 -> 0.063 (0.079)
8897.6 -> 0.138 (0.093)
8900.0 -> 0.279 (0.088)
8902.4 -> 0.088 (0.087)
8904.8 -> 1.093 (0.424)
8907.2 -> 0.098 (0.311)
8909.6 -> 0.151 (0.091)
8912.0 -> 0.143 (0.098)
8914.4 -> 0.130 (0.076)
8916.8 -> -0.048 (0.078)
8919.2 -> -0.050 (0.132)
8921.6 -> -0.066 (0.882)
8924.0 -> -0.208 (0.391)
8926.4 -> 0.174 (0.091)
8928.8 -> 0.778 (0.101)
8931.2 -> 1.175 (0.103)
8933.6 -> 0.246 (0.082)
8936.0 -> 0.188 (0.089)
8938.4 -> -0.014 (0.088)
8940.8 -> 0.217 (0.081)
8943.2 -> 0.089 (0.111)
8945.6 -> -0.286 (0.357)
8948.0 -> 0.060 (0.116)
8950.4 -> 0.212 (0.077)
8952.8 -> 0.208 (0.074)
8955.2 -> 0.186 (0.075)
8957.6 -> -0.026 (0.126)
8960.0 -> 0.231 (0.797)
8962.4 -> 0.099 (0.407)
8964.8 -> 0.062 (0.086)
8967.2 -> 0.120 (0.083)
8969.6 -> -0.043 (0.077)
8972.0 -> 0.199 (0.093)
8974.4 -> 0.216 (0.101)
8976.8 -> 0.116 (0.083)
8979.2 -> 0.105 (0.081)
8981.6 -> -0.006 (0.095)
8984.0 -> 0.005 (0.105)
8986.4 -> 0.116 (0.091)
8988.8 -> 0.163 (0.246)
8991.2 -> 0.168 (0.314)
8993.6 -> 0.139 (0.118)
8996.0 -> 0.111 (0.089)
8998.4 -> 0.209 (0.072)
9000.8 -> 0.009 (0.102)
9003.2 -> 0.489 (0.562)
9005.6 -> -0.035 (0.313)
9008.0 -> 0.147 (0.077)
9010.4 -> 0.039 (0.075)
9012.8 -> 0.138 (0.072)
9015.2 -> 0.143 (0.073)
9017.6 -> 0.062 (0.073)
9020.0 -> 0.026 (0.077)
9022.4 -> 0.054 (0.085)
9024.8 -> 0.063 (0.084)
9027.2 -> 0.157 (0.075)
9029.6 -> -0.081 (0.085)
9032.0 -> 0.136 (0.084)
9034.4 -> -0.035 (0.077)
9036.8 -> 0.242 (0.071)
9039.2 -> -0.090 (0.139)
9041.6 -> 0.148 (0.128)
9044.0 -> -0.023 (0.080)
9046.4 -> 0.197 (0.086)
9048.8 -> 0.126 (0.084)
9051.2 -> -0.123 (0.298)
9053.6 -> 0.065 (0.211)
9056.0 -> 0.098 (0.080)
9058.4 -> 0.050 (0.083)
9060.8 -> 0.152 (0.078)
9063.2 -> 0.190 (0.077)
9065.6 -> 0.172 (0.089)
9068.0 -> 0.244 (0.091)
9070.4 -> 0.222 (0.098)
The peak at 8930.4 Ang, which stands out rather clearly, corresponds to H-beta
